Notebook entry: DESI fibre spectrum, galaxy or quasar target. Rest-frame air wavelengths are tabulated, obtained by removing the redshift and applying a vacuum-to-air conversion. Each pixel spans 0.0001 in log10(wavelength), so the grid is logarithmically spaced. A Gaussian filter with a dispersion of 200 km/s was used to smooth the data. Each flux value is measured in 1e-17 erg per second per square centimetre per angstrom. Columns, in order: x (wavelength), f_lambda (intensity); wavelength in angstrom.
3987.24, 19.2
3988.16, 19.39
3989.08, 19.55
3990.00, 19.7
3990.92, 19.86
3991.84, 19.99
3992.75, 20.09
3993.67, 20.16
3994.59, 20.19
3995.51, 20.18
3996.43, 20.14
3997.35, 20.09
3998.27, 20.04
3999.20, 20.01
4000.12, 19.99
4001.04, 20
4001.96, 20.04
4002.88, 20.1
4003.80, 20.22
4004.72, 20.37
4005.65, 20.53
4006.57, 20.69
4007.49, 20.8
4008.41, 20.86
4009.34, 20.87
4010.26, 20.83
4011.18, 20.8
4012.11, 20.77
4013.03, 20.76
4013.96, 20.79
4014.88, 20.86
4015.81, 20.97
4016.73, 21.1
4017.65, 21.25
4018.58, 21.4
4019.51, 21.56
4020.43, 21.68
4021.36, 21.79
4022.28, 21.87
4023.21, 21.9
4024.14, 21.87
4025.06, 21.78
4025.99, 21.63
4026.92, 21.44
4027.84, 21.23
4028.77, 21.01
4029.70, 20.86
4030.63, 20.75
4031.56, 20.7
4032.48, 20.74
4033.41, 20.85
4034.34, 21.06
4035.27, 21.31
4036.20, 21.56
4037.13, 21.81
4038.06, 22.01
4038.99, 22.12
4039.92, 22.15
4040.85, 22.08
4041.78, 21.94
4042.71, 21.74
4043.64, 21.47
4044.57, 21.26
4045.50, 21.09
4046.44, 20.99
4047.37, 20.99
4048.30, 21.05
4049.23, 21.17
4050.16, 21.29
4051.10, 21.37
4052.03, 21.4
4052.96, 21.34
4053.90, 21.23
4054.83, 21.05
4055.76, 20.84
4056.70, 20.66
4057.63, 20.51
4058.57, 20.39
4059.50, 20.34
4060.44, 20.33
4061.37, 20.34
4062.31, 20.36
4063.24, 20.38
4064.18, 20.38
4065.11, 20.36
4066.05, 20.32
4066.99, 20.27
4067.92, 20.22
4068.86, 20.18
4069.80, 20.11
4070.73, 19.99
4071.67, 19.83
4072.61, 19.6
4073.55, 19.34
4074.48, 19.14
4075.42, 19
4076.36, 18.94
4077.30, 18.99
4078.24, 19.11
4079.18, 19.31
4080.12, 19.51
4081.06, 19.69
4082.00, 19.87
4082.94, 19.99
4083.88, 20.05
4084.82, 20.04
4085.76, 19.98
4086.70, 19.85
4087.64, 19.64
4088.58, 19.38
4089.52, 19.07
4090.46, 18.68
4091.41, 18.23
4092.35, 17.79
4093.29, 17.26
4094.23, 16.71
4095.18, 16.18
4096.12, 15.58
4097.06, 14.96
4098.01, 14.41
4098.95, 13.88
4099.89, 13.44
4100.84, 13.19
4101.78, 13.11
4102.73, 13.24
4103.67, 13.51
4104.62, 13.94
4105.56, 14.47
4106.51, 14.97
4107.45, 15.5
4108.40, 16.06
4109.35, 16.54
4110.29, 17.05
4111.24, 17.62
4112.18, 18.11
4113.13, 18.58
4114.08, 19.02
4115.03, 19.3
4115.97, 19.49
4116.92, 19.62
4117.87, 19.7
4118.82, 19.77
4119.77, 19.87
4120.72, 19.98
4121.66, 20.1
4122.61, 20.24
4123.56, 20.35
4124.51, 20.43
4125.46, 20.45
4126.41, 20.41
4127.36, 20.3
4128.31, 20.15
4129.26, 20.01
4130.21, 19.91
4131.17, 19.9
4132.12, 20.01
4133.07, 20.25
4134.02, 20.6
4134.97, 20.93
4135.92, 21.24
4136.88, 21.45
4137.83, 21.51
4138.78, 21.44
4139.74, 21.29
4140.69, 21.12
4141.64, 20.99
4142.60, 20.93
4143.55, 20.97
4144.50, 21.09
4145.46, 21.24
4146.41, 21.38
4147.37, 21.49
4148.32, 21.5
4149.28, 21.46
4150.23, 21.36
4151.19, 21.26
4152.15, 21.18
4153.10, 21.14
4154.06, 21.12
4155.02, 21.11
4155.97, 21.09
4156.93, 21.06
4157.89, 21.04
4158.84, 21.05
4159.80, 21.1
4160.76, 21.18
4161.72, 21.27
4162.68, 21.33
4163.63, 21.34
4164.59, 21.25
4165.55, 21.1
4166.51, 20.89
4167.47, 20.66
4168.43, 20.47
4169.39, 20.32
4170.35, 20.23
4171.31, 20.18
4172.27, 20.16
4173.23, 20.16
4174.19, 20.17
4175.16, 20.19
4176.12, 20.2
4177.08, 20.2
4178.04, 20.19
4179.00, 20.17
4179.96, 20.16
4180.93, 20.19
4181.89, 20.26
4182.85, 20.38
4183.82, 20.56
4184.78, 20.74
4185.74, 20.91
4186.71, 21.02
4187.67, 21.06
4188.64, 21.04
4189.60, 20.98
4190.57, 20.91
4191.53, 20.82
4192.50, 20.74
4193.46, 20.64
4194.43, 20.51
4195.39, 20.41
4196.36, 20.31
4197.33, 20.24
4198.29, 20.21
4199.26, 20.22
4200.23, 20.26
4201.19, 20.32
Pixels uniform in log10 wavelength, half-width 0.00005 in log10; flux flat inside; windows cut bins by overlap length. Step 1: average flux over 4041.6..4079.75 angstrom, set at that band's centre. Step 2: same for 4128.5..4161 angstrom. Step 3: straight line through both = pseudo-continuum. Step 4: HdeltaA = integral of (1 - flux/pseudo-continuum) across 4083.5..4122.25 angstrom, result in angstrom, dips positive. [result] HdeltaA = 6.5 angstrom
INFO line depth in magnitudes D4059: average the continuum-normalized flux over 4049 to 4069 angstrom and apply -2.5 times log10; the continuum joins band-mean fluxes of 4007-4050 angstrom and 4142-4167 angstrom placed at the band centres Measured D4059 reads 0.03 mag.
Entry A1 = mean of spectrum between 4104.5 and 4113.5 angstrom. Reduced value 16.4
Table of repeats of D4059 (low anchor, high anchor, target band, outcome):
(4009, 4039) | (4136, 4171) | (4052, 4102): 0.12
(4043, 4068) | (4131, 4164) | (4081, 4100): 0.17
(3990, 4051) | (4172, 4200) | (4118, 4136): 0.02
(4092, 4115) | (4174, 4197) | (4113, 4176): -0.15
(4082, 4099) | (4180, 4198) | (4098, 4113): 0.22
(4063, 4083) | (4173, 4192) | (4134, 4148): -0.05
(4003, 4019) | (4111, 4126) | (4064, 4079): 0.02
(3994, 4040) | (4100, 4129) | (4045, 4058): -0.07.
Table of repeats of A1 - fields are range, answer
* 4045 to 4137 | 19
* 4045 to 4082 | 20.3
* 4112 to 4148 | 20.4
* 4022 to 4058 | 21.3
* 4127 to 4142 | 20.7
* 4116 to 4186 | 20.7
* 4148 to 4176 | 20.9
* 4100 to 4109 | 14.2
